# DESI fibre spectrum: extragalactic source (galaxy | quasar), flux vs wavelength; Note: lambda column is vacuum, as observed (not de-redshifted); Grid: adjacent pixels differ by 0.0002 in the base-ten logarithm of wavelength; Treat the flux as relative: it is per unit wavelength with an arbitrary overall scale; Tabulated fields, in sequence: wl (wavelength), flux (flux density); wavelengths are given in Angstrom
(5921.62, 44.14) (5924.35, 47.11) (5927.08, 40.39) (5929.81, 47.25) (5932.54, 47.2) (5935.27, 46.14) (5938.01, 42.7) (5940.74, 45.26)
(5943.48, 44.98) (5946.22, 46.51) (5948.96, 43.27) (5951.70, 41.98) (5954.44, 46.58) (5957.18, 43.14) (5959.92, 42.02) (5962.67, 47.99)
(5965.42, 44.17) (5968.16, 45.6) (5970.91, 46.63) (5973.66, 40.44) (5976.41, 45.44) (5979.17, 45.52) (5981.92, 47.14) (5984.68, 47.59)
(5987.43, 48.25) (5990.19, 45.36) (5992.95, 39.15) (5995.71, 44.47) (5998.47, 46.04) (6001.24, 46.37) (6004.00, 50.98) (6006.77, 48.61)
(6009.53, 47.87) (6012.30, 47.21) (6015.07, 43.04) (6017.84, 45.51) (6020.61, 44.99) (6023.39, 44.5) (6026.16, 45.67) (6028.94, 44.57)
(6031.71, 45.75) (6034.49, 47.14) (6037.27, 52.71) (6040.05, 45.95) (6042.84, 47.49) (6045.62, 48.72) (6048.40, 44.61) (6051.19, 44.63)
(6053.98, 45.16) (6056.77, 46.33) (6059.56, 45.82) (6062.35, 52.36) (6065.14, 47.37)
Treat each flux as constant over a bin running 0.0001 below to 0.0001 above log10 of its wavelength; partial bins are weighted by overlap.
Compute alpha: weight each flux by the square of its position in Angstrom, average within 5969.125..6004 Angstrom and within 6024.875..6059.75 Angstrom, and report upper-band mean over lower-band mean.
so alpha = 1.04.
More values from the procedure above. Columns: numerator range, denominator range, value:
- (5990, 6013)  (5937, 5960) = 1.07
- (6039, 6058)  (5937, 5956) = 1.07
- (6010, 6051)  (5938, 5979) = 1.06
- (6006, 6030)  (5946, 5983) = 1.04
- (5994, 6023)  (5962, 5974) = 1.04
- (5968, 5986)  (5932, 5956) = 1.02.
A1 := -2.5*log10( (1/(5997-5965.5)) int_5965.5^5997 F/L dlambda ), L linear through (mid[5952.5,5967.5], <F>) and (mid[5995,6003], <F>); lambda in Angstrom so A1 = 0.01 mag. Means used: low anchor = 44.7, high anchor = 46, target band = 45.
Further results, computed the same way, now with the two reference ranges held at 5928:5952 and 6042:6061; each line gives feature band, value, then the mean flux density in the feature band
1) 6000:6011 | -0.065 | 48.5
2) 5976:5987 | -0.029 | 46.7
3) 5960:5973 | -0.001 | 45.4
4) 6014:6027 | 0.025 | 44.7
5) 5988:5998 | 0.045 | 43.7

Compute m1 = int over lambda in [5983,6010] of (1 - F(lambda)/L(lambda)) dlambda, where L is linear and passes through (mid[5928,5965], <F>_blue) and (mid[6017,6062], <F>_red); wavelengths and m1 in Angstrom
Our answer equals -0.4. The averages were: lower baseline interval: 44.9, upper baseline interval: 46.4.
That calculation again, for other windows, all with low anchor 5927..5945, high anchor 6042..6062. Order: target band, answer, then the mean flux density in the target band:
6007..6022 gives 0.0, 46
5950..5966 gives 0.4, 44.3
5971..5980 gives 0.3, 44.1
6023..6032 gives 0.2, 45.2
